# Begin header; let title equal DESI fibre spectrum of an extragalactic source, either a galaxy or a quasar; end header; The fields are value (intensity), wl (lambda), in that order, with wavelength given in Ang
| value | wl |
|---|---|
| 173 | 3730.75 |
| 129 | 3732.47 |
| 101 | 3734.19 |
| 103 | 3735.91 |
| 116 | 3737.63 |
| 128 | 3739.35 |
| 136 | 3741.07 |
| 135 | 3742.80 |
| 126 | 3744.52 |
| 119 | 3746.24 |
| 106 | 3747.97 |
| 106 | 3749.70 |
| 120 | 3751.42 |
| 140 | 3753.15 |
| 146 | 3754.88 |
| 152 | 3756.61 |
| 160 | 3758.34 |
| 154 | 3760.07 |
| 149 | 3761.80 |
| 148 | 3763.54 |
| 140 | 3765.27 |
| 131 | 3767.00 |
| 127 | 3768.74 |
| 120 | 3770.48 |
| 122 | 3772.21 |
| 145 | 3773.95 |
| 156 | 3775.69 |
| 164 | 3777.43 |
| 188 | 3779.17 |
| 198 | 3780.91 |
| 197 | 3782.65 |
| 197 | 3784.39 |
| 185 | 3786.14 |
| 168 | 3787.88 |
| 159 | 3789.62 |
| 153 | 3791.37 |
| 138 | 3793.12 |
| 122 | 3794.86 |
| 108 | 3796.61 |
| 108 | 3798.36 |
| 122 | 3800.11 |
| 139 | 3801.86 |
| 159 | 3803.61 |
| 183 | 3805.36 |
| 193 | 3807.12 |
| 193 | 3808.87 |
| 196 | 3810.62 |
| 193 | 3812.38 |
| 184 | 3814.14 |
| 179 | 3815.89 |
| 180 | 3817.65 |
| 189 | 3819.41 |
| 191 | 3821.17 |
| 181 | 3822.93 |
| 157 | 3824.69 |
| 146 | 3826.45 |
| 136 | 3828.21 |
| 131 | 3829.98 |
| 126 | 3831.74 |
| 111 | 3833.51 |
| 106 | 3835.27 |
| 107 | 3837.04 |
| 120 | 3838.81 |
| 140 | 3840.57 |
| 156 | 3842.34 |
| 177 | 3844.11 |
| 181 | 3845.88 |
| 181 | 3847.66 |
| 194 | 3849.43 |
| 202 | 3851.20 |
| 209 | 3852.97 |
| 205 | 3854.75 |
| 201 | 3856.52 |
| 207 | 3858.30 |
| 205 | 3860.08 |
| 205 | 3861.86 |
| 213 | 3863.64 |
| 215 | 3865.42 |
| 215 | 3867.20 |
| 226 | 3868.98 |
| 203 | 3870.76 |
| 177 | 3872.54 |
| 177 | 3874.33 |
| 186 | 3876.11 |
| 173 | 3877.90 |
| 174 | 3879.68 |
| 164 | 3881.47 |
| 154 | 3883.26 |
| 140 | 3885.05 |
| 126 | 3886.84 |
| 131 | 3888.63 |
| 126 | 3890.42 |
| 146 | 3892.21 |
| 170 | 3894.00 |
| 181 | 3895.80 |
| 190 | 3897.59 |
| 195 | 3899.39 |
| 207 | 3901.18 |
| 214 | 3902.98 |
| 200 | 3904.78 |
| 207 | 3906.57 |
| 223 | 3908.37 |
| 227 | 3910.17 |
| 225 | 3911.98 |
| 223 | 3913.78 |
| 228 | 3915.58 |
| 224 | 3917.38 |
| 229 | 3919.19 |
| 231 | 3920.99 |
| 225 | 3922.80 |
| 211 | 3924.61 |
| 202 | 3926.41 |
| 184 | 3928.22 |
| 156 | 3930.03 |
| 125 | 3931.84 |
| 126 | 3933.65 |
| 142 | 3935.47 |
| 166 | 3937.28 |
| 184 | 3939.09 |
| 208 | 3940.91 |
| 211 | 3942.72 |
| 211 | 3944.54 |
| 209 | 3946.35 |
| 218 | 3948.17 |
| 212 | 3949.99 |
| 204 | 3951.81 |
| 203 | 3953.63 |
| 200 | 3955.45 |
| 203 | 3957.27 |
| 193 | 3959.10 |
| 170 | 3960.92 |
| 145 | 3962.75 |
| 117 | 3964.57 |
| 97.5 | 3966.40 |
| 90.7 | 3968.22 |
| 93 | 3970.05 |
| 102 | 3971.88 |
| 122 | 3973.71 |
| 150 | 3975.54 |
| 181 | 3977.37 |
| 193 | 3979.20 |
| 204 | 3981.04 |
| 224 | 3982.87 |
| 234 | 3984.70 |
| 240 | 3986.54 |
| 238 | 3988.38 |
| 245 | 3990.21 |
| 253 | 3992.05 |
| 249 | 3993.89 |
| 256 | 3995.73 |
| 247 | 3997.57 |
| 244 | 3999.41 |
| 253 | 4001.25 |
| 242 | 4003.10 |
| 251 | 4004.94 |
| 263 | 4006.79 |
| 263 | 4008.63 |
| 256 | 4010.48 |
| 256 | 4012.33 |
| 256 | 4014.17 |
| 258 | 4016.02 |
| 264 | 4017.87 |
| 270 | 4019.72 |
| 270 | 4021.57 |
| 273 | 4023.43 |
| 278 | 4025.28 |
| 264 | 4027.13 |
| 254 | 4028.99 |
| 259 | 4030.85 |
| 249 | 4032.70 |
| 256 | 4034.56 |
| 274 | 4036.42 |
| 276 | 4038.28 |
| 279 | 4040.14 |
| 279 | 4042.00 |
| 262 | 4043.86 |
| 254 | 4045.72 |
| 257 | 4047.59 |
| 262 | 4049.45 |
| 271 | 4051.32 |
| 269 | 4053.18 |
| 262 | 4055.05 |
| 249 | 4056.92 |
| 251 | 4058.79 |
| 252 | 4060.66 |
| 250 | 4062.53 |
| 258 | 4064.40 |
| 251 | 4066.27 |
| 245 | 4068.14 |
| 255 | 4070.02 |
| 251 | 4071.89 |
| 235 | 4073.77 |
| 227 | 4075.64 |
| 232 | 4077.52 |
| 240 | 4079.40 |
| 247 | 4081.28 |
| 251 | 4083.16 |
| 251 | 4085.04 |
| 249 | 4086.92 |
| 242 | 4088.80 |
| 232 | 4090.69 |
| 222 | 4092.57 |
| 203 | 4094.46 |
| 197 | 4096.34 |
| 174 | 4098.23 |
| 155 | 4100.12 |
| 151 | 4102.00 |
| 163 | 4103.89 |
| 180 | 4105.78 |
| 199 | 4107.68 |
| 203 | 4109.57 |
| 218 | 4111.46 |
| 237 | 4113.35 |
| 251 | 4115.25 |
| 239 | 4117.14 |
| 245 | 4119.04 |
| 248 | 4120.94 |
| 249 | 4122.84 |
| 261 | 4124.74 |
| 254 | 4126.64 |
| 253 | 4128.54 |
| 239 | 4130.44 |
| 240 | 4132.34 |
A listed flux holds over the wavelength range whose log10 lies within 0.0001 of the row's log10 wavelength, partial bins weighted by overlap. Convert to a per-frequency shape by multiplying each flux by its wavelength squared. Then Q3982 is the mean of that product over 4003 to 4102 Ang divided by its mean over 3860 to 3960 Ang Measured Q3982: 1.40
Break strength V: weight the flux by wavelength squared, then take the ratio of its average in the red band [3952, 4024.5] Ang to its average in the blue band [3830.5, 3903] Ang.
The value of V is 1.30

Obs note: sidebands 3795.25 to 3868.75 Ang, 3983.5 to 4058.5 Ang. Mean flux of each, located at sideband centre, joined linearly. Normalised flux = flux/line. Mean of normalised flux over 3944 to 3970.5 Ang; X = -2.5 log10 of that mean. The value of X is 0.30 mag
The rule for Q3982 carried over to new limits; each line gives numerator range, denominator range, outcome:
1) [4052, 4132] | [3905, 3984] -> 1.36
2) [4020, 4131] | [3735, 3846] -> 1.87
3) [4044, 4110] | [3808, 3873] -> 1.47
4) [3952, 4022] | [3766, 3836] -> 1.47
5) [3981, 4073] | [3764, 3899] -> 1.70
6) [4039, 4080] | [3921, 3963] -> 1.43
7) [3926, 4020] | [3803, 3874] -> 1.22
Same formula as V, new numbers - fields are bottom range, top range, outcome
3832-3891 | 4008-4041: 1.66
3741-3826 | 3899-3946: 1.39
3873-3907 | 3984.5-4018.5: 1.55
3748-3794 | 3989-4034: 1.92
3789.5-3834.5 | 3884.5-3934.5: 1.27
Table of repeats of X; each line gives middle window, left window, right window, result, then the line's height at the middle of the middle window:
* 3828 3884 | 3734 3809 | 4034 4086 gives 0.02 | 177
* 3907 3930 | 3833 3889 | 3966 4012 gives -0.14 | 191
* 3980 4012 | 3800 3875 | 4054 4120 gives -0.17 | 209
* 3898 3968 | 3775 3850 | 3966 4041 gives 0.06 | 205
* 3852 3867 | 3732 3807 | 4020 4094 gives -0.17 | 178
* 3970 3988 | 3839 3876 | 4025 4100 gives 0.25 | 225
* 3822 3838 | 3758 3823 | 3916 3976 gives 0.23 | 164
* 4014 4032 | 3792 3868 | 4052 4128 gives -0.23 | 215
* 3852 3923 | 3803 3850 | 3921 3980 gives -0.17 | 167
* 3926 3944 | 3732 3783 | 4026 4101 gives 0.18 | 201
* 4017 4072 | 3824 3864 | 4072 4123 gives -0.25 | 209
